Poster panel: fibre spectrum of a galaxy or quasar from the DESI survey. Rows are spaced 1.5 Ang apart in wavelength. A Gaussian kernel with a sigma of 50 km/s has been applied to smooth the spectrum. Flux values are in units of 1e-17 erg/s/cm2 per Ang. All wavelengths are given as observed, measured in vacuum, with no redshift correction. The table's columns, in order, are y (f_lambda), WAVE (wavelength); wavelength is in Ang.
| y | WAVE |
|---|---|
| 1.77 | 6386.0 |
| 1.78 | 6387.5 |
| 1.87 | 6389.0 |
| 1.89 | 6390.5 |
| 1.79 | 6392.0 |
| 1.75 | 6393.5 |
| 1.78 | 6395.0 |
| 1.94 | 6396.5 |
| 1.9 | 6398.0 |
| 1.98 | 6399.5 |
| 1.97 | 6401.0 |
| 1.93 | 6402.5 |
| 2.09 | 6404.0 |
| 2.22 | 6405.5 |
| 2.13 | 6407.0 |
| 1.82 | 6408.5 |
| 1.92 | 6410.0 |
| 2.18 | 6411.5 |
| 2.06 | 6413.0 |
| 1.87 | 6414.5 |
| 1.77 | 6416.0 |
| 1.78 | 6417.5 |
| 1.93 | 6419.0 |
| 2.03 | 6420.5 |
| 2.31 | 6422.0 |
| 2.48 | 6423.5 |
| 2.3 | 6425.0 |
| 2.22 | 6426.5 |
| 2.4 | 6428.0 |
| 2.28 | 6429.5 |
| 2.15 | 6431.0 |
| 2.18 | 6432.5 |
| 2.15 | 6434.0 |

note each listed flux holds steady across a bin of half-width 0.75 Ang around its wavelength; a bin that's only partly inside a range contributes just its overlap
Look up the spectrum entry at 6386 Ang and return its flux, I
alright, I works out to 1.77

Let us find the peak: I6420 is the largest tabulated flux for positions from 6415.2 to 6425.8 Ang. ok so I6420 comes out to 2.48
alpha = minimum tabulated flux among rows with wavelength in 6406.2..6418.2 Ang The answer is 1.77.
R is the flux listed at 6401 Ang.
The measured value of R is 1.97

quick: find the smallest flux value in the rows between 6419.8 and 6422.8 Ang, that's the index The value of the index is 2.03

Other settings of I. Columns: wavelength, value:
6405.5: 2.22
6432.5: 2.18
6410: 1.92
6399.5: 1.98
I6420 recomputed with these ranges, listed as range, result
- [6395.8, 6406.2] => 2.22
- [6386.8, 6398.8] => 1.94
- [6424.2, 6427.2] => 2.3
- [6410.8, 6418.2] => 2.18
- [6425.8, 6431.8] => 2.4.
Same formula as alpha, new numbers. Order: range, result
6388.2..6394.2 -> 1.75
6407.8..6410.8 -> 1.82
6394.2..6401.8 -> 1.78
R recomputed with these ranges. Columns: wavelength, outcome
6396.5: 1.94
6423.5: 2.48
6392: 1.79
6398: 1.9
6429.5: 2.28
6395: 1.78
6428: 2.4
